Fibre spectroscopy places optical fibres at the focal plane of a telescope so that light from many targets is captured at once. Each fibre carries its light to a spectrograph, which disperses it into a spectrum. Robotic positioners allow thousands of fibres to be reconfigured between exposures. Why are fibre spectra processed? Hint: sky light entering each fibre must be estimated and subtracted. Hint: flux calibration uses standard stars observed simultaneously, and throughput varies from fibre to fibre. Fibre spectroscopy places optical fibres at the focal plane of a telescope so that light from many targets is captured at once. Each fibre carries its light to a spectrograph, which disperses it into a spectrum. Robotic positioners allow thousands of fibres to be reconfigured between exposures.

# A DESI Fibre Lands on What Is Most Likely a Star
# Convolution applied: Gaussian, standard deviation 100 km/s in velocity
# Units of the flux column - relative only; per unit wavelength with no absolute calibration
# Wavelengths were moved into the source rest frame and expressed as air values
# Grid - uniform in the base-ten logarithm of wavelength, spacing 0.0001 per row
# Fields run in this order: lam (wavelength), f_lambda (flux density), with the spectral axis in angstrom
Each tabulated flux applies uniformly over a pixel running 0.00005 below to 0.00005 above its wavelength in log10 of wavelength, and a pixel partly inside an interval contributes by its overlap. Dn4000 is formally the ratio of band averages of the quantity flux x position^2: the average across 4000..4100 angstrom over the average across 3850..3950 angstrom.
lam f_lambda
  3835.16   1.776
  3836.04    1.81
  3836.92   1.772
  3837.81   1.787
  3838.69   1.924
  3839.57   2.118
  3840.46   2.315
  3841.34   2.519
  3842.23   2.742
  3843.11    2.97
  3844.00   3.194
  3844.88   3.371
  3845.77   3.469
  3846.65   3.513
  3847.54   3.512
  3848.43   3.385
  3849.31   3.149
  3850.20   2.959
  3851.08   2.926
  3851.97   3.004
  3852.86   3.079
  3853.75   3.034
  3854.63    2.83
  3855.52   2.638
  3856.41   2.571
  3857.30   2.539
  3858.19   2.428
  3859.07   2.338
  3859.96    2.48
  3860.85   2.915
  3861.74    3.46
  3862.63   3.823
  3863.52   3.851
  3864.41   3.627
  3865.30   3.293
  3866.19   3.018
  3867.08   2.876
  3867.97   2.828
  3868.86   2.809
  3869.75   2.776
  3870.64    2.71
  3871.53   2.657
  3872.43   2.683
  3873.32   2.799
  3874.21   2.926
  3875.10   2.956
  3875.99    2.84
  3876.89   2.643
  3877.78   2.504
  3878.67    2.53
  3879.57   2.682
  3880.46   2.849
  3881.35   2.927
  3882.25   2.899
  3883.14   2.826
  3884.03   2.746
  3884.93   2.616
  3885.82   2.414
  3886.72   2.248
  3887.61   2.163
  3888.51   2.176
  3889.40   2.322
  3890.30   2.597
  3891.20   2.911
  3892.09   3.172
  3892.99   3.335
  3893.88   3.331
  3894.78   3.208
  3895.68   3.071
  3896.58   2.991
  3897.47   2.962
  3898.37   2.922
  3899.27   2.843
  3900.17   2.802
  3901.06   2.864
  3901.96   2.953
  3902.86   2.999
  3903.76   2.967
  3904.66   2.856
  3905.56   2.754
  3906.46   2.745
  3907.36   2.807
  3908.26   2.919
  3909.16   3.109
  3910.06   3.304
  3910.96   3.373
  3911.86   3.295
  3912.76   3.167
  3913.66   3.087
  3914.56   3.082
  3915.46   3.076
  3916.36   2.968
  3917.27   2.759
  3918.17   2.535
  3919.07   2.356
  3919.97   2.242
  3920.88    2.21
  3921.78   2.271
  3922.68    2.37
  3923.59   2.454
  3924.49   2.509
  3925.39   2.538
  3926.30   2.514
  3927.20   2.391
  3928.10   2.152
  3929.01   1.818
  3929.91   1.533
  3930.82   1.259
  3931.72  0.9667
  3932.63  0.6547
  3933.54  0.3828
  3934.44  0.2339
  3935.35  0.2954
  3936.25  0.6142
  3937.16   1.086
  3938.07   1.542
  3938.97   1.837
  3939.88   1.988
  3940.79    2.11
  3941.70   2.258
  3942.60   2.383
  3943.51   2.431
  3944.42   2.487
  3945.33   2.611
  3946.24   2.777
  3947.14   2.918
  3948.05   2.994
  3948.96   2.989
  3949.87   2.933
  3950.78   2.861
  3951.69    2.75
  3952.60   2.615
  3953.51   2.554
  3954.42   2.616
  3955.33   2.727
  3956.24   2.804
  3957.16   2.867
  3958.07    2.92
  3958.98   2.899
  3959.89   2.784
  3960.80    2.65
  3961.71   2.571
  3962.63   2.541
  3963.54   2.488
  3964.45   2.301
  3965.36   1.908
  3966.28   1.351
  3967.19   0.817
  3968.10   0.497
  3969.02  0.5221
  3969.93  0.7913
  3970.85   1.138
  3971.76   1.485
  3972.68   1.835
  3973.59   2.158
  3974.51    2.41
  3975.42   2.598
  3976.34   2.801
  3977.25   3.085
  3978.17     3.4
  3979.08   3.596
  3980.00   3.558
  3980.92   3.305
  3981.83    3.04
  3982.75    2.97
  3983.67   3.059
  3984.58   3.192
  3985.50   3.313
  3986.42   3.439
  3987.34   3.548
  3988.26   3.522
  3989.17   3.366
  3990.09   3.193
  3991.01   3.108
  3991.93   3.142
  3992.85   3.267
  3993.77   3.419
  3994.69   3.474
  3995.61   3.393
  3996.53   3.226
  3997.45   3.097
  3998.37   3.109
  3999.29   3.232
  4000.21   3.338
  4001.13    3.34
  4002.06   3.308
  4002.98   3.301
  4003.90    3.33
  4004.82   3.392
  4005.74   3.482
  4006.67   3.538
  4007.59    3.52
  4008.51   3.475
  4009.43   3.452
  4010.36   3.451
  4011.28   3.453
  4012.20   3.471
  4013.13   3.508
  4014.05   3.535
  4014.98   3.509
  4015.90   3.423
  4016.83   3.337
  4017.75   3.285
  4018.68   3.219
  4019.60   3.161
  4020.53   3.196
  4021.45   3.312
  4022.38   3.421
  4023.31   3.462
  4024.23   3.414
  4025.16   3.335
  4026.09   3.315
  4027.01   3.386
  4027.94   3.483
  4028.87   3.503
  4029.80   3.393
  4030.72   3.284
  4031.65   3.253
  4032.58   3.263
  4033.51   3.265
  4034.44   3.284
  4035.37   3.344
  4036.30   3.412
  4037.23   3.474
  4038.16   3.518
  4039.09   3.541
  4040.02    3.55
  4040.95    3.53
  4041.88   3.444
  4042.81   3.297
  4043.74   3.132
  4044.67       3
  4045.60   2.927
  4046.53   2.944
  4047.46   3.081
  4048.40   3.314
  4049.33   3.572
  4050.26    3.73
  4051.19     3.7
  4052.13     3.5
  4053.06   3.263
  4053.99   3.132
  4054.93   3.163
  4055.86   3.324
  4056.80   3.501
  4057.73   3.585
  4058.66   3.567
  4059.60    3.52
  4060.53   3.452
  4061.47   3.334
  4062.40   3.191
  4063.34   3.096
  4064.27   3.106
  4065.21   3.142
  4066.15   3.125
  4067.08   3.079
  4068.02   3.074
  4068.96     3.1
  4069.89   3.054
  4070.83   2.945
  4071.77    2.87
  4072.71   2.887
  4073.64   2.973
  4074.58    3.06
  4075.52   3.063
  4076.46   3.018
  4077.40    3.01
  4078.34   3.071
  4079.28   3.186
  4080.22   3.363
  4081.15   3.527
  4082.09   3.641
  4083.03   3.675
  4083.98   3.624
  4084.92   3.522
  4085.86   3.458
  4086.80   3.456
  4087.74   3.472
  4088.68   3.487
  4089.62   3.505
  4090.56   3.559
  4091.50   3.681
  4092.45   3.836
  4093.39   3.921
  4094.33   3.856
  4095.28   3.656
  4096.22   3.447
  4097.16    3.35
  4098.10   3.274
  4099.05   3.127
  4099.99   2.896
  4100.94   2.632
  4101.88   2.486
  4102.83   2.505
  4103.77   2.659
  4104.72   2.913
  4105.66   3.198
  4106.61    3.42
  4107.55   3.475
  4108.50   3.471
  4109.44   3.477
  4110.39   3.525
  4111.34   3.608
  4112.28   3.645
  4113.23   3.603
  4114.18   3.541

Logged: 1.4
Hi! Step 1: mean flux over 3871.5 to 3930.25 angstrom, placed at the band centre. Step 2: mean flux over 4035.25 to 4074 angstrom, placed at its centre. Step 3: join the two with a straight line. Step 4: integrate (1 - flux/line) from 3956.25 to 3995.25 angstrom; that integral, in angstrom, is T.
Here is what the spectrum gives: 4.84 angstrom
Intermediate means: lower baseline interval 2.74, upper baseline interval 3.27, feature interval 2.63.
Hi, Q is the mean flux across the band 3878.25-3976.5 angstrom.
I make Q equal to 2.4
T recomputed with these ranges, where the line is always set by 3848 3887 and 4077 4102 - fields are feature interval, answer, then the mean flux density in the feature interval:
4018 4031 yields -0.39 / 3.35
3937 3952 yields 3.07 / 2.43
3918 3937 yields 8.23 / 1.71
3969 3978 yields 3.26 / 2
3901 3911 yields 0.01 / 2.96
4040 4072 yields 0.60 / 3.27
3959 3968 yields 2.83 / 2.13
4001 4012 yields -0.74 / 3.42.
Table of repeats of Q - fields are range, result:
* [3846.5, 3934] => 2.73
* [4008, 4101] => 3.34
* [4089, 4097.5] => 3.65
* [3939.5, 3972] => 2.29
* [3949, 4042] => 3.02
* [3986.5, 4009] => 3.34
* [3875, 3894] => 2.7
